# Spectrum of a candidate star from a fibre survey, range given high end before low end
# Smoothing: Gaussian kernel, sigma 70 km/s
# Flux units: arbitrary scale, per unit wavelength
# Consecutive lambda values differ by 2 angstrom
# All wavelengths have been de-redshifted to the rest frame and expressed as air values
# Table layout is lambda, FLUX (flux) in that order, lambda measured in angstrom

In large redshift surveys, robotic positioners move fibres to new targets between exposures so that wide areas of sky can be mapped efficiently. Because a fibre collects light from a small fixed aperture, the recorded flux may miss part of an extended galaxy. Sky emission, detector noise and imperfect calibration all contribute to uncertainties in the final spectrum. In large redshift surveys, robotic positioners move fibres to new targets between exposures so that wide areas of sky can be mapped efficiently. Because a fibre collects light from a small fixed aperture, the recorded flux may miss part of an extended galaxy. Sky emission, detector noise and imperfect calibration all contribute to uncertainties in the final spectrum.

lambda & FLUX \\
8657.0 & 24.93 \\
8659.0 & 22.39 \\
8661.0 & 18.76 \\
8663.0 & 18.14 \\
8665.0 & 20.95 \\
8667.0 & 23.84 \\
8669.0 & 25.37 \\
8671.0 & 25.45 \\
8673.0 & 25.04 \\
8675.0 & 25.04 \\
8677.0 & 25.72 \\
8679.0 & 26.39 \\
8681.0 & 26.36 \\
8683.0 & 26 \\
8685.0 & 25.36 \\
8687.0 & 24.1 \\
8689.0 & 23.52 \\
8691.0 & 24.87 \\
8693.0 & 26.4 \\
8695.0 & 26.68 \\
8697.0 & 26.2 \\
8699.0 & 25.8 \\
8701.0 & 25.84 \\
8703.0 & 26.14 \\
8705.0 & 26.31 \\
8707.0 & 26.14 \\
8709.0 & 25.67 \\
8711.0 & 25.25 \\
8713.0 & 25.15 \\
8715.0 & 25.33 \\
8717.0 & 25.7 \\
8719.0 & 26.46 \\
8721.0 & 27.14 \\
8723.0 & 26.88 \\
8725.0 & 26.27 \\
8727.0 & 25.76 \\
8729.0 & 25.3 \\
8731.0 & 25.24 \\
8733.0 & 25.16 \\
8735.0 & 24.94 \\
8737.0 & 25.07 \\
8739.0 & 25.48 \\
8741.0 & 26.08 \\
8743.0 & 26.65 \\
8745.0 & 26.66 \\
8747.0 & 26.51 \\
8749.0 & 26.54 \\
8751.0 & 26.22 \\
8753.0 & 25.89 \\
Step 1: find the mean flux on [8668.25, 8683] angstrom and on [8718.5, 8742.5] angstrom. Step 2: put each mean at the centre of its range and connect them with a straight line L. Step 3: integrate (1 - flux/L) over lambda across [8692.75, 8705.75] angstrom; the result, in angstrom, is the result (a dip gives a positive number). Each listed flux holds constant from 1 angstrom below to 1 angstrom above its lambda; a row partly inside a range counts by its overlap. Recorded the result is -0.2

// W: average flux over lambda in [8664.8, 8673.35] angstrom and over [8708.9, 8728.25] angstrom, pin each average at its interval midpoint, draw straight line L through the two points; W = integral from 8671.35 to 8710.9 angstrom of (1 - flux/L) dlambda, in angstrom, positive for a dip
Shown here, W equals -0.9 angstrom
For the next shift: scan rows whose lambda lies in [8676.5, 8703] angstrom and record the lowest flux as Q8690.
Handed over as 23.52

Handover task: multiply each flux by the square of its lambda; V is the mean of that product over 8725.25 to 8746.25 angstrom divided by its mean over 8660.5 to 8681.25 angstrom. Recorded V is 1.1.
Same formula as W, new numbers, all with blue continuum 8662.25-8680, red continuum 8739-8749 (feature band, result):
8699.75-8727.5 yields -0.6 angstrom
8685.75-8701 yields -0.4 angstrom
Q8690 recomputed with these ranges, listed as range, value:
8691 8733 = 24.87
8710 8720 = 25.15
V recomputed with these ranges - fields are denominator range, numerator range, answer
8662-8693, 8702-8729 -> 1.07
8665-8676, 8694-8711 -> 1.07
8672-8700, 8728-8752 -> 1.02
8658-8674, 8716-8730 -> 1.18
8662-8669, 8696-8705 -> 1.21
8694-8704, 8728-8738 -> 0.97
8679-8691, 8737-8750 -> 1.06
